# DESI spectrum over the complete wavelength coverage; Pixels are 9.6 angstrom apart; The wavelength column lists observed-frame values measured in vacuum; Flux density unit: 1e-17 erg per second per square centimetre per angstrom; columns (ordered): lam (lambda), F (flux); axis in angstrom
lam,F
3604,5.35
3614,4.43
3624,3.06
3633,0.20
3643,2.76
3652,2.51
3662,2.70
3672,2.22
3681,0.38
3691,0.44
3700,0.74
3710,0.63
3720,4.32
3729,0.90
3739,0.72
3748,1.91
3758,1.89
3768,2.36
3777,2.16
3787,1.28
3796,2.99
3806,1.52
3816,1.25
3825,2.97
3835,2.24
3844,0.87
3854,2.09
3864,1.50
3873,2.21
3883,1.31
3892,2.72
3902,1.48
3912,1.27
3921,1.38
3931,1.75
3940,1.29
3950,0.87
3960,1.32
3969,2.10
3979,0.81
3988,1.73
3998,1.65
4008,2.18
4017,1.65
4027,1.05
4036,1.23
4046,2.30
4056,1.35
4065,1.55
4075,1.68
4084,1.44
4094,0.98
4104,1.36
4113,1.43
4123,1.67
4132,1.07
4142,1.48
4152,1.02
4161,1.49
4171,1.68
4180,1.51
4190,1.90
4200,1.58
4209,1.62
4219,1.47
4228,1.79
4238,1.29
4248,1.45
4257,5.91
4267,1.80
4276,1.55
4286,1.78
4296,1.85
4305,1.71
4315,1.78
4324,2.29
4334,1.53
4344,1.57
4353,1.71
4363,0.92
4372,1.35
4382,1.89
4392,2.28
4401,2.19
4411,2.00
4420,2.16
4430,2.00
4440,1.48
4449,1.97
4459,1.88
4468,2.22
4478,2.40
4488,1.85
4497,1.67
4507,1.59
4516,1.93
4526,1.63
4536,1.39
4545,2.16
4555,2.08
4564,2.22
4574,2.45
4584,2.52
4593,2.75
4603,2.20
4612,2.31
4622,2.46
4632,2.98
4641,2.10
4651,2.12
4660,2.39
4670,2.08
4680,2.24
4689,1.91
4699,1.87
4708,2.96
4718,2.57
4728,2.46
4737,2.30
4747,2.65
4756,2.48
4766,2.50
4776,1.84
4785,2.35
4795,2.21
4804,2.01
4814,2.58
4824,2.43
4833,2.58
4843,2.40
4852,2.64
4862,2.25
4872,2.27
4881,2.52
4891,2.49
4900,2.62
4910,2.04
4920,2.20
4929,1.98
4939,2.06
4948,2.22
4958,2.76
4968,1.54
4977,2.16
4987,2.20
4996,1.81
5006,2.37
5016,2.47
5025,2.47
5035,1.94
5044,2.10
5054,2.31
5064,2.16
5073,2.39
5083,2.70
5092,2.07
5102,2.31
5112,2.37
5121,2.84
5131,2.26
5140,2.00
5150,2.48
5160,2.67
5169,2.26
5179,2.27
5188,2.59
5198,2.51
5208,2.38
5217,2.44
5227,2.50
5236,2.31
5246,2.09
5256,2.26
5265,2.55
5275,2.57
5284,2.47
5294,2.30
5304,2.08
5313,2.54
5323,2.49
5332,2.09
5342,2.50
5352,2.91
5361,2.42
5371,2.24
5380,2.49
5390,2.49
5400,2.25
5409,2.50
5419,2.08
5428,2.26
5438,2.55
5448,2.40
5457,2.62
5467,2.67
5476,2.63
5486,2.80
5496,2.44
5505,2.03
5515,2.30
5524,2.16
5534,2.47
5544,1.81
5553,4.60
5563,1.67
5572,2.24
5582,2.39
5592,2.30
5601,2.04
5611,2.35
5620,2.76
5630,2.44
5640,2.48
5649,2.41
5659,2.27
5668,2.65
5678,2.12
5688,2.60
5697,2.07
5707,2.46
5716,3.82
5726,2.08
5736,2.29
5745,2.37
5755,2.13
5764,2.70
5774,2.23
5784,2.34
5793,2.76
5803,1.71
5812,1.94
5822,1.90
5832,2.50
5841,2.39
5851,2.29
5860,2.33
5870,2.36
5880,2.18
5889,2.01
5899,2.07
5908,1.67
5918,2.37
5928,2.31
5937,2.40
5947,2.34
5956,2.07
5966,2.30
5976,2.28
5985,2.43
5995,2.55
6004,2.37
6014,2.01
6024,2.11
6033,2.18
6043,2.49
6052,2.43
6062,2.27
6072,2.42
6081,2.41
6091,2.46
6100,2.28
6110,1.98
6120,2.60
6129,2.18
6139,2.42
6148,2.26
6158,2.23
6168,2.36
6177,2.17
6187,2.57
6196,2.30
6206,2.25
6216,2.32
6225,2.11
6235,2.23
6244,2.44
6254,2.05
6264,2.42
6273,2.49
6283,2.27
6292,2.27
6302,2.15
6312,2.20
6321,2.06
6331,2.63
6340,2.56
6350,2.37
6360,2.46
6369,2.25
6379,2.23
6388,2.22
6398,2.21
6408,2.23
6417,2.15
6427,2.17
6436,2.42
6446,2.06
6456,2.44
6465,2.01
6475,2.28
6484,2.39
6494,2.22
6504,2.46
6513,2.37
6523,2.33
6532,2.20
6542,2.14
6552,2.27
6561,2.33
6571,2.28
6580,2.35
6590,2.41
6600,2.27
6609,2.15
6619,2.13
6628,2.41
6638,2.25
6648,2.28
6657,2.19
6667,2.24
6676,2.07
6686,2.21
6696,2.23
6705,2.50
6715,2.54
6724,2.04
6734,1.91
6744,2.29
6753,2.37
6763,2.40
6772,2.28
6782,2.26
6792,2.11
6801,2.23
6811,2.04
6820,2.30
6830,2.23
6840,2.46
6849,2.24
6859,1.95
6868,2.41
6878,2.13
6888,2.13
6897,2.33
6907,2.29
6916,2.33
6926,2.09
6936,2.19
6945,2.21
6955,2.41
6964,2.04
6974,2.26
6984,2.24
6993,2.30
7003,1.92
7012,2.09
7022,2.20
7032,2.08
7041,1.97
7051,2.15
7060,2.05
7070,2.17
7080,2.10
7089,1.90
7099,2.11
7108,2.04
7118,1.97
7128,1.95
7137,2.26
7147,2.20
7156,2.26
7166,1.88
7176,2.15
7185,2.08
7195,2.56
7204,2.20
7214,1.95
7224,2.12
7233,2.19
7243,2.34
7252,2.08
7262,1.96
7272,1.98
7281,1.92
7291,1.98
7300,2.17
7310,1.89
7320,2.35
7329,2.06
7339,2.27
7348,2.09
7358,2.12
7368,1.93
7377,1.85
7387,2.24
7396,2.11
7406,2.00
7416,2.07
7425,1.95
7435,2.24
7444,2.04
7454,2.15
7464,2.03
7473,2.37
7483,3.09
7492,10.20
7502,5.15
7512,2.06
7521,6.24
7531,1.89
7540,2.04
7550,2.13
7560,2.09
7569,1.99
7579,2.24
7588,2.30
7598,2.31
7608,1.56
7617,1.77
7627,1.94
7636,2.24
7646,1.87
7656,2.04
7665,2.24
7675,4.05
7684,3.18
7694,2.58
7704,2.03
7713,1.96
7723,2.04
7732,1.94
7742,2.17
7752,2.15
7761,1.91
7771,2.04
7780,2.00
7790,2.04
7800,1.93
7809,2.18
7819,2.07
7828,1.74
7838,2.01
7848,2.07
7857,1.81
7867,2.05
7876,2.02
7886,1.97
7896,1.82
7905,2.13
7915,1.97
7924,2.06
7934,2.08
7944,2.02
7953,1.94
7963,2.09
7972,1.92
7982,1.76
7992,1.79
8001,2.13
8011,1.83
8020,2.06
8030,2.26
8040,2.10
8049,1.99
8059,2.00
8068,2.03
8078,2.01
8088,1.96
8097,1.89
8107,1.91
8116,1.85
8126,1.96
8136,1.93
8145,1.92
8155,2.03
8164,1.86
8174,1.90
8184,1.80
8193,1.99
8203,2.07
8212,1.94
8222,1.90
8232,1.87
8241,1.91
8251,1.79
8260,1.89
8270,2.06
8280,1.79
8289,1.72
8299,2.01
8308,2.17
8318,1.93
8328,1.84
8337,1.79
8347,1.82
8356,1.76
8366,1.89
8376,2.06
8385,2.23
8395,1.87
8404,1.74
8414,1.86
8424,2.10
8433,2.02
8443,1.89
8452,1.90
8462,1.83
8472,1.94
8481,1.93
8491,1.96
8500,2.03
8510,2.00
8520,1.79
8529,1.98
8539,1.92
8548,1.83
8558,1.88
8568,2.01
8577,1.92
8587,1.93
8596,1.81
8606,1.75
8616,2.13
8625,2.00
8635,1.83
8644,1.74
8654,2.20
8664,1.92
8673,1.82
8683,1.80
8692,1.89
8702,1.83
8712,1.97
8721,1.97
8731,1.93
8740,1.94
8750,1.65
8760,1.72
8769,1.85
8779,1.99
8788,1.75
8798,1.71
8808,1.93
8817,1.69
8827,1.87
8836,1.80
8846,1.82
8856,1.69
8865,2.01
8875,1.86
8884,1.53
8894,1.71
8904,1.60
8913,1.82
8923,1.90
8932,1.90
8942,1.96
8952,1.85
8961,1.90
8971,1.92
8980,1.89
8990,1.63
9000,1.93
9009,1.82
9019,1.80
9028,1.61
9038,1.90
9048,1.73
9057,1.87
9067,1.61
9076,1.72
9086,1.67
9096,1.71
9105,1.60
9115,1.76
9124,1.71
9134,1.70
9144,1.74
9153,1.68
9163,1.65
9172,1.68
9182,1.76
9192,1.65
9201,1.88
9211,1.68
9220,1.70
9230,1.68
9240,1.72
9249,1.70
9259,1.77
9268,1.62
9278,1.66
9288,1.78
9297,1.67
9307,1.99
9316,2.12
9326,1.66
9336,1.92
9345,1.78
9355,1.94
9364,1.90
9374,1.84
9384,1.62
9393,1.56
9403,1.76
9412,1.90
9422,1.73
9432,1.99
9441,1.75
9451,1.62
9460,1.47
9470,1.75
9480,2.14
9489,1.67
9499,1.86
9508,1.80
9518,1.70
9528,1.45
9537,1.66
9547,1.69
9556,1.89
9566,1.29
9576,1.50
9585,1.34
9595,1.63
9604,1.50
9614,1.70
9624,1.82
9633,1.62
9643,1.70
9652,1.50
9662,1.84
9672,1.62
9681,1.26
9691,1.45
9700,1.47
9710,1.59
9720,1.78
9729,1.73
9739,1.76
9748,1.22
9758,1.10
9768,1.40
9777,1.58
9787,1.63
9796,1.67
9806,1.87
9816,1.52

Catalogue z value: 0.142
